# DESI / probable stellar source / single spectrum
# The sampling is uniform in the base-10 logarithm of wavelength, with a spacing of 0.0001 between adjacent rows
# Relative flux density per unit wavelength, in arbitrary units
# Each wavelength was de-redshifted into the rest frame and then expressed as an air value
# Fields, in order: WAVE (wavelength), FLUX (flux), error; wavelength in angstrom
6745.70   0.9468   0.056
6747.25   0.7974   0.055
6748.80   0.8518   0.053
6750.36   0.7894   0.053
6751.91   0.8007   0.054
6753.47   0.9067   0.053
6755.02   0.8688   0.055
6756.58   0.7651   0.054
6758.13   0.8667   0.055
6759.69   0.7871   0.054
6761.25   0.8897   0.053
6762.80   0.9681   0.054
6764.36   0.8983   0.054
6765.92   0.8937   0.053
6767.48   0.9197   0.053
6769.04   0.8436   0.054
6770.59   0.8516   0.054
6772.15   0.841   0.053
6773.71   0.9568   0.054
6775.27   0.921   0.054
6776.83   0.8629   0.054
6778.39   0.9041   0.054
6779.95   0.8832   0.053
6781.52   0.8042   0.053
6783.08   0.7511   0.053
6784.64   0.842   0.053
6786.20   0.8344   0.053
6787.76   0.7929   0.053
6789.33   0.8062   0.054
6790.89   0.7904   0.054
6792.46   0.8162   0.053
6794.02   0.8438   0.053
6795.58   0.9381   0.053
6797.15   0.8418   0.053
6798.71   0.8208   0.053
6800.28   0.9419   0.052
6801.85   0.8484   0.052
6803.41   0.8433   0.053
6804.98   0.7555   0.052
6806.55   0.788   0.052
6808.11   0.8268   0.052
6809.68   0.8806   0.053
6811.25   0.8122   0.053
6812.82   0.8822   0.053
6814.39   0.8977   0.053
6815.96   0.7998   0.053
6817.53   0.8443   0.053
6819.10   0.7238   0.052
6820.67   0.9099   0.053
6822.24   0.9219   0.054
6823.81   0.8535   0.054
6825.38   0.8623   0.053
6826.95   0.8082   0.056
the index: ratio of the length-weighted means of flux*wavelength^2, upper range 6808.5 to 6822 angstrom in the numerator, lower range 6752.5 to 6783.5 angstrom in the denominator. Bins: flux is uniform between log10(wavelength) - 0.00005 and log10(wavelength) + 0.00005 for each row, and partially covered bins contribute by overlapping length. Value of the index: 0.99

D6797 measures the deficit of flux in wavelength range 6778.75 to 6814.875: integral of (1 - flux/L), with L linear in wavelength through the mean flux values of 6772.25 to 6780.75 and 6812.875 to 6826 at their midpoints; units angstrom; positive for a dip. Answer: 1.7 angstrom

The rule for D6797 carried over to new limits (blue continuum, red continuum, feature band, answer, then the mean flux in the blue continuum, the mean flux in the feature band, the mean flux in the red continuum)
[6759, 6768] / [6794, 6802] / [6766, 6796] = 1.1 angstrom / 0.893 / 0.853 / 0.877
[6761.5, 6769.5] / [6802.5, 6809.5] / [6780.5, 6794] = 0.7 angstrom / 0.906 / 0.808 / 0.812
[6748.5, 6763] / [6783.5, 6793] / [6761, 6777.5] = -1.3 angstrom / 0.845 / 0.896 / 0.811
